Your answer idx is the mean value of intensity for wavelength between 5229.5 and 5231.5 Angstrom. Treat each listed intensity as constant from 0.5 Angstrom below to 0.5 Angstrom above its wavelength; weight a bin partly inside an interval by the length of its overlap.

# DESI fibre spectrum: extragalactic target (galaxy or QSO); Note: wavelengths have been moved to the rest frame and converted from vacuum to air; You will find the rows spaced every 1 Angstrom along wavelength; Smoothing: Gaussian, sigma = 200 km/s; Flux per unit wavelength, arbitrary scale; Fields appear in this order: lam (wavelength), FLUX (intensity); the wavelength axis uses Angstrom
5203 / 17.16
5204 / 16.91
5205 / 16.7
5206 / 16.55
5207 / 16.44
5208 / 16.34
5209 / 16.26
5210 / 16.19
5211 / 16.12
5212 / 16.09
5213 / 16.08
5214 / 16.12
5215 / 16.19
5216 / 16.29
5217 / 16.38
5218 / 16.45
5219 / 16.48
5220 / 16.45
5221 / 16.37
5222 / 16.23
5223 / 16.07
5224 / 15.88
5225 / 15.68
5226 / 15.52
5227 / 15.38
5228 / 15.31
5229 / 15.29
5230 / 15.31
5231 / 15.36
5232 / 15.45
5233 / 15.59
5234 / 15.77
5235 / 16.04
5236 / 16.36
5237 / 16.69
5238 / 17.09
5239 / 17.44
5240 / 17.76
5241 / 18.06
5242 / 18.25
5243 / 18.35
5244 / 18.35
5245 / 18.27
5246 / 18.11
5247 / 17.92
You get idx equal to 15.3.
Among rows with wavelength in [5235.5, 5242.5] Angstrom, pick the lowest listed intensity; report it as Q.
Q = 16.36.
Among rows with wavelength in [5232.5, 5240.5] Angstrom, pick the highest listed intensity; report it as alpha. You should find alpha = 17.76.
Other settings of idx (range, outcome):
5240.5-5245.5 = 18.3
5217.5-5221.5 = 16.4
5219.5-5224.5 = 16.2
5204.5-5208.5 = 16.5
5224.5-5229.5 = 15.4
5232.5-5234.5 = 15.7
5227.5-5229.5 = 15.3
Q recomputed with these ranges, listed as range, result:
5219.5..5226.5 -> 15.52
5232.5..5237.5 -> 15.59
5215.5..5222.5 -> 16.23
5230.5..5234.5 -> 15.36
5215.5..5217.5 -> 16.29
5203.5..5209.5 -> 16.26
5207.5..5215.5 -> 16.08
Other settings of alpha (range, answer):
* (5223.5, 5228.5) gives 15.88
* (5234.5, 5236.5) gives 16.36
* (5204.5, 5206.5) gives 16.7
